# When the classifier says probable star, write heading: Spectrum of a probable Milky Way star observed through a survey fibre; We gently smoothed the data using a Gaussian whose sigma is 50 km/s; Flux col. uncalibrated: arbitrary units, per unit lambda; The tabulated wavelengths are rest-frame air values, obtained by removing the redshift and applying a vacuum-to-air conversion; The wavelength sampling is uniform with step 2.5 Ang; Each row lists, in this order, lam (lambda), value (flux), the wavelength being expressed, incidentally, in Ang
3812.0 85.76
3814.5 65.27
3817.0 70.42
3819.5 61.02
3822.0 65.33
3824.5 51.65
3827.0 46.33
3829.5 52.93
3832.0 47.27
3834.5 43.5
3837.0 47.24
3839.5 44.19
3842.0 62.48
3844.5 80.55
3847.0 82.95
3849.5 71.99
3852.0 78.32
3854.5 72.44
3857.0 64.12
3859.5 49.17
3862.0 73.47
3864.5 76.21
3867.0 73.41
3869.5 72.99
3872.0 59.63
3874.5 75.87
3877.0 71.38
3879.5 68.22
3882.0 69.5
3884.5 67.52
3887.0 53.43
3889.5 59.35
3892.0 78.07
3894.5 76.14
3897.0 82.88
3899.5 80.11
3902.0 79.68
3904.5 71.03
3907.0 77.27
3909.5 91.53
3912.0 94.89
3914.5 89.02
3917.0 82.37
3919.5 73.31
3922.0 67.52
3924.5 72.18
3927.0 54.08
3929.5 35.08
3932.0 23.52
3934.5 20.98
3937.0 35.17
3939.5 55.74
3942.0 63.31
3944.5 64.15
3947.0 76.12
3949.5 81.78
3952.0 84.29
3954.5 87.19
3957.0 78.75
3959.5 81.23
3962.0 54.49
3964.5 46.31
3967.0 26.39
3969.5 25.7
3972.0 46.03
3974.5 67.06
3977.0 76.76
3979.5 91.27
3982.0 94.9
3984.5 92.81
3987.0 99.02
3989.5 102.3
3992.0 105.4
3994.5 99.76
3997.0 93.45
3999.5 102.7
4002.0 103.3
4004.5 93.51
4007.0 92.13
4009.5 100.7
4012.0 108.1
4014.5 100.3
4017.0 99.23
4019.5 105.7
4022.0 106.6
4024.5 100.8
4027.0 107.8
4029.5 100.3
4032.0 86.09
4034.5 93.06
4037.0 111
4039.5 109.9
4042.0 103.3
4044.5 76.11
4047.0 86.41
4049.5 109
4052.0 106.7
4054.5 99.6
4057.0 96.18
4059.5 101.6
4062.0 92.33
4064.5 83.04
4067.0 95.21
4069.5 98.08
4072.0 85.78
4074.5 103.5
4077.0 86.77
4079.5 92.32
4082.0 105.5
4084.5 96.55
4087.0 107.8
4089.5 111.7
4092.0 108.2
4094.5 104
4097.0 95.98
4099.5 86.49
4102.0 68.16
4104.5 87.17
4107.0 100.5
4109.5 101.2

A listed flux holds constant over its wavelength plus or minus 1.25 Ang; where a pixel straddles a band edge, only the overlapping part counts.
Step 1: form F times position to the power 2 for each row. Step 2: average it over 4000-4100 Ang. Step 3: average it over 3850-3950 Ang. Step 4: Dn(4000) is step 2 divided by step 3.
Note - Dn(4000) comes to 1.6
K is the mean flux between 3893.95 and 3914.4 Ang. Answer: 82.3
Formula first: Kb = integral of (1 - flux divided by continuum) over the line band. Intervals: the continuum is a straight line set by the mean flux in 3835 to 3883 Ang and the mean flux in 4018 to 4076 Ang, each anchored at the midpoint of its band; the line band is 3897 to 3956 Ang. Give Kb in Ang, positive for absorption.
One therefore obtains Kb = 7.6 Ang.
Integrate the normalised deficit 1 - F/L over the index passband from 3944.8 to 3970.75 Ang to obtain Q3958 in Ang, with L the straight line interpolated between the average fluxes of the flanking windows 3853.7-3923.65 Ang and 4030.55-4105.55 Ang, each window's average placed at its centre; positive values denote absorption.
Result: 5.58 Ang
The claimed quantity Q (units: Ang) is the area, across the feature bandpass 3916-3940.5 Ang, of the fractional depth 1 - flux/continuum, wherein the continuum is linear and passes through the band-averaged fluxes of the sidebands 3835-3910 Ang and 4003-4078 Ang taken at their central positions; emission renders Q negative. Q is 8.5 Ang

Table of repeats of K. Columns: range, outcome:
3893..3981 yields 66.2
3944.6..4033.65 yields 86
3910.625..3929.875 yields 72.8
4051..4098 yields 98.4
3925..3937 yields 36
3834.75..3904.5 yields 69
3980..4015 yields 99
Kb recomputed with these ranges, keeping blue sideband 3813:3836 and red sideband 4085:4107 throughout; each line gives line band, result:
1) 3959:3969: 3.8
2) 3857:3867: -0.8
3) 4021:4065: -5.0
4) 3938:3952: 1.0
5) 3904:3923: -3.3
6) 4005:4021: -3.2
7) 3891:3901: -1.9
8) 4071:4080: 0.1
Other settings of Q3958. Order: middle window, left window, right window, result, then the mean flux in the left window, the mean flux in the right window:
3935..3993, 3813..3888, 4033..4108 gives 7.8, 64.1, 96.7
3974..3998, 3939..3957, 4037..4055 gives -2.5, 74.3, 99.5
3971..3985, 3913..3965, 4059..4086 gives -1.0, 63.6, 94.5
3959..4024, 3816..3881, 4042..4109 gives -0.7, 64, 95.8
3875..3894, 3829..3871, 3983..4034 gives 1.2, 64.5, 99.9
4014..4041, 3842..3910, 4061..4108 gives -4.0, 72.1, 95.2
